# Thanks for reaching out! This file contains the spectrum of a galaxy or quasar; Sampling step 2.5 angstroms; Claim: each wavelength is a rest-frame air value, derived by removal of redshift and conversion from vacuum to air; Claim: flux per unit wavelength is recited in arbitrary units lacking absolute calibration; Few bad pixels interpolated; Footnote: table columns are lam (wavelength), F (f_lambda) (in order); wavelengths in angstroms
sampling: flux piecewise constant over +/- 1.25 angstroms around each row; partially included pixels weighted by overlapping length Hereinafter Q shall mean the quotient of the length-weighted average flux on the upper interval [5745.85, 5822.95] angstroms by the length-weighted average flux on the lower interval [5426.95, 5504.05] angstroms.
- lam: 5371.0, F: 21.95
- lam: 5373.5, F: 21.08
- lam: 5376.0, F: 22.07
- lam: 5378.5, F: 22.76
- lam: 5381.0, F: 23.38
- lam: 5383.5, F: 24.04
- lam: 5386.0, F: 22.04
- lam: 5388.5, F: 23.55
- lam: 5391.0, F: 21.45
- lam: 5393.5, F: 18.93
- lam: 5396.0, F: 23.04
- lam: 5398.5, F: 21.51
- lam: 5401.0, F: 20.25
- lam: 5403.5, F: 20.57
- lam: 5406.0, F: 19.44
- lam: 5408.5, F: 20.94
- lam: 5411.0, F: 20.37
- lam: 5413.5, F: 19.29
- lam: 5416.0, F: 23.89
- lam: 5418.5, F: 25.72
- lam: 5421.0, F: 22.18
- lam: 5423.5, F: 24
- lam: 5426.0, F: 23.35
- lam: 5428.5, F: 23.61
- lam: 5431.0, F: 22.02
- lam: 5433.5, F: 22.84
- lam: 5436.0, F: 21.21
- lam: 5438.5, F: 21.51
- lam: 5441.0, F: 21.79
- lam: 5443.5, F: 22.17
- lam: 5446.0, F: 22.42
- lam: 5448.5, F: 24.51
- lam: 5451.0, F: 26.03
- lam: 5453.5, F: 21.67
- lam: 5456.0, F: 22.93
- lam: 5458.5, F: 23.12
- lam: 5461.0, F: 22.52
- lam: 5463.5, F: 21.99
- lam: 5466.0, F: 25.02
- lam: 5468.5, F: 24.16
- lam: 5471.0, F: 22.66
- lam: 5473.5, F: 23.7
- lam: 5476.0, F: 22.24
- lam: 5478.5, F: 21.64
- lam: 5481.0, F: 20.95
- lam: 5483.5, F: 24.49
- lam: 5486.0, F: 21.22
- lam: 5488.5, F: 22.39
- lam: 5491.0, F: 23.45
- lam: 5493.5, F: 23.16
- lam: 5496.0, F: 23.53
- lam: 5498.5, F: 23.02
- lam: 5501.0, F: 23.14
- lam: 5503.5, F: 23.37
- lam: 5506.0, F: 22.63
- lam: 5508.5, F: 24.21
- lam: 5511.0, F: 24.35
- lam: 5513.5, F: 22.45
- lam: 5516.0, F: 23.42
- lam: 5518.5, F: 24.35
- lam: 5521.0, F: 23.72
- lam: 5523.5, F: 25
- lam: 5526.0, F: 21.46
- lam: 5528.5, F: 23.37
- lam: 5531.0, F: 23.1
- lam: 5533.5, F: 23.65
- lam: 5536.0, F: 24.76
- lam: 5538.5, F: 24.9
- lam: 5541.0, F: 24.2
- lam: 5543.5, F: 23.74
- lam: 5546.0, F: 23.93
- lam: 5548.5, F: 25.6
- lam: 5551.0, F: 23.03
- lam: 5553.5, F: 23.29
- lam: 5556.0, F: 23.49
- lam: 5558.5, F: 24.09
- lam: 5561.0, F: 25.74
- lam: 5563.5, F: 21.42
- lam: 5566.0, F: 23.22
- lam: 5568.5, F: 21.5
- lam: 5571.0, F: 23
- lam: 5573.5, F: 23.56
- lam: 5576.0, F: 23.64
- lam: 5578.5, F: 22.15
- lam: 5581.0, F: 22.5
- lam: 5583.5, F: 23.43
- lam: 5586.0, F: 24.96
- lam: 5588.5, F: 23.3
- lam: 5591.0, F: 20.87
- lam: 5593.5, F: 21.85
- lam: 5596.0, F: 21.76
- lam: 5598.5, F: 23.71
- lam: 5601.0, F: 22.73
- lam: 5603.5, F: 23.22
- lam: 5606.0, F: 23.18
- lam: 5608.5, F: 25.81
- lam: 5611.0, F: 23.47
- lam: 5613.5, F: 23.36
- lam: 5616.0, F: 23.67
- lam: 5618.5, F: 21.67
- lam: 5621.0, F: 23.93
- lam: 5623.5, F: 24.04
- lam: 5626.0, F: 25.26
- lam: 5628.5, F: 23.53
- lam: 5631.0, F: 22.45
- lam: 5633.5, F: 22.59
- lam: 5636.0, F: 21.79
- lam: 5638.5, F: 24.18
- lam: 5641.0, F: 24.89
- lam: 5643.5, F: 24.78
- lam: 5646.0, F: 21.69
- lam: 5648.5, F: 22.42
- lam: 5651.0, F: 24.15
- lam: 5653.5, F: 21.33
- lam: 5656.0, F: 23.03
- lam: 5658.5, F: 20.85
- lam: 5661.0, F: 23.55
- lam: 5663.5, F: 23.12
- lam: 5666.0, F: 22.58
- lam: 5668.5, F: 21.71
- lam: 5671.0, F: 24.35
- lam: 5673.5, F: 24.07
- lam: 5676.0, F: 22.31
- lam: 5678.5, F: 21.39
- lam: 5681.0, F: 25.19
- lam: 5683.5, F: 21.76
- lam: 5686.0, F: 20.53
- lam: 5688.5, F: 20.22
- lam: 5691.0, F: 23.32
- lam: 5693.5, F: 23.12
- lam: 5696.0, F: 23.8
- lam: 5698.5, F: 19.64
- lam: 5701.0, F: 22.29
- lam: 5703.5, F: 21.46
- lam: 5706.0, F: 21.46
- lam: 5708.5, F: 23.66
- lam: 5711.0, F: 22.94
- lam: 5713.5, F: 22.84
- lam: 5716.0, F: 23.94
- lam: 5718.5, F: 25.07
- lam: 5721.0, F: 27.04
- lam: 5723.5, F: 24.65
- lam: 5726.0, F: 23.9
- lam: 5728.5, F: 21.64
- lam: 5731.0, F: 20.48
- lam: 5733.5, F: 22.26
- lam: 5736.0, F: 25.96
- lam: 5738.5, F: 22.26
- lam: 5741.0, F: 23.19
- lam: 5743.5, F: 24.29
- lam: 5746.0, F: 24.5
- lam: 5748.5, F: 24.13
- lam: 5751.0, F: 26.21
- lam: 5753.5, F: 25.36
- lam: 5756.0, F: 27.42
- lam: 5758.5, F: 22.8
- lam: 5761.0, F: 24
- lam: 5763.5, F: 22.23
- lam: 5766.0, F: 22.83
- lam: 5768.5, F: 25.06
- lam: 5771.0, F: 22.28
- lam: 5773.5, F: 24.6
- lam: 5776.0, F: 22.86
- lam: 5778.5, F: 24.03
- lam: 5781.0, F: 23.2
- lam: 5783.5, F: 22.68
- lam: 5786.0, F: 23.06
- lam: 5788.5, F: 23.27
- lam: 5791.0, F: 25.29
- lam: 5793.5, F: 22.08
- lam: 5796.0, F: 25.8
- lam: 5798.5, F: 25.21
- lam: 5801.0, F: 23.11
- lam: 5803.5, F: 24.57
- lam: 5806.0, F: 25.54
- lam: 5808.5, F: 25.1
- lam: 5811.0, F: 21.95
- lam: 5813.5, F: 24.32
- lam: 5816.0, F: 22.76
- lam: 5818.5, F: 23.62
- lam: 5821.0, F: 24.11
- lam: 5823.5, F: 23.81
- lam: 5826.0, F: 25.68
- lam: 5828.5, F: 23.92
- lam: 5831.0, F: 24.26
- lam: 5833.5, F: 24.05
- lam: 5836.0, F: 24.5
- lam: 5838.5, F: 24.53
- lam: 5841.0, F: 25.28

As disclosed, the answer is 1.05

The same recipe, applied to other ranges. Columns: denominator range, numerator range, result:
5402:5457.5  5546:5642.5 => 1.04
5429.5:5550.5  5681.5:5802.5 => 1.01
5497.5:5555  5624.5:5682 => 0.97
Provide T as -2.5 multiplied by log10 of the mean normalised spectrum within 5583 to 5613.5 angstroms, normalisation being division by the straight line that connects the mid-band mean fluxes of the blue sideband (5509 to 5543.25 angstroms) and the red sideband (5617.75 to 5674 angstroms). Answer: 0.01 mag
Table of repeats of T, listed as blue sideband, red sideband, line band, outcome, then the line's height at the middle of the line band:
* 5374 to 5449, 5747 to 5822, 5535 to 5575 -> -0.041 mag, 22.8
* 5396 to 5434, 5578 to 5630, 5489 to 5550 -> -0.045 mag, 22.7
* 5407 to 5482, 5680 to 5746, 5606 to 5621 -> -0.034 mag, 22.9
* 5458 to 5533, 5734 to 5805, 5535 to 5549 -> -0.054 mag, 23.3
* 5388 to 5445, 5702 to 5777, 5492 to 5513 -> -0.049 mag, 22.4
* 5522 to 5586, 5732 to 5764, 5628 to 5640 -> 0.042 mag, 23.8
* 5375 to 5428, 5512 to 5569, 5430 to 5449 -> 0.013 mag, 22.5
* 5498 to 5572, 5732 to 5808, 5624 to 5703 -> 0.048 mag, 23.8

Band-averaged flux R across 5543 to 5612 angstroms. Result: 23.3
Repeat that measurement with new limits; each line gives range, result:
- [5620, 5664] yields 23.2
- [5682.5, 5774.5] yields 23.3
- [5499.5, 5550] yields 23.8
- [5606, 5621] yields 23.6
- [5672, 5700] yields 22.3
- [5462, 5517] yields 23.1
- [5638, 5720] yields 22.8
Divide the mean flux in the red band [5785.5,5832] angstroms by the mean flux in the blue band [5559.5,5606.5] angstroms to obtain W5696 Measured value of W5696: 1.05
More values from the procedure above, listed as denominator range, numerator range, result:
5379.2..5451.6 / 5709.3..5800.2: 1.07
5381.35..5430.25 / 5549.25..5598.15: 1.05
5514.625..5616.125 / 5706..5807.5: 1.02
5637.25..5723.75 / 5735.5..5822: 1.05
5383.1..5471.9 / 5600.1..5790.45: 1.04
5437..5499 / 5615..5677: 1.01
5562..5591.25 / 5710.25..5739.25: 1.03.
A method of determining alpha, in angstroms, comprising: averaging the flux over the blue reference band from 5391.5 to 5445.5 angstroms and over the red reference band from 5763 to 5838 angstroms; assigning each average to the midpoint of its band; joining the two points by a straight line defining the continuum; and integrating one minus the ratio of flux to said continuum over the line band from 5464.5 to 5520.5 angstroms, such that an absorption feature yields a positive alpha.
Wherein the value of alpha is -2.3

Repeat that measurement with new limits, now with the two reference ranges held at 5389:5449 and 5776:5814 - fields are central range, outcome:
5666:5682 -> 0.1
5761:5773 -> 0.2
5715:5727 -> -0.7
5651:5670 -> 0.6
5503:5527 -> -1.1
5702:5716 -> 0.5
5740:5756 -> -0.8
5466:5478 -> -0.6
